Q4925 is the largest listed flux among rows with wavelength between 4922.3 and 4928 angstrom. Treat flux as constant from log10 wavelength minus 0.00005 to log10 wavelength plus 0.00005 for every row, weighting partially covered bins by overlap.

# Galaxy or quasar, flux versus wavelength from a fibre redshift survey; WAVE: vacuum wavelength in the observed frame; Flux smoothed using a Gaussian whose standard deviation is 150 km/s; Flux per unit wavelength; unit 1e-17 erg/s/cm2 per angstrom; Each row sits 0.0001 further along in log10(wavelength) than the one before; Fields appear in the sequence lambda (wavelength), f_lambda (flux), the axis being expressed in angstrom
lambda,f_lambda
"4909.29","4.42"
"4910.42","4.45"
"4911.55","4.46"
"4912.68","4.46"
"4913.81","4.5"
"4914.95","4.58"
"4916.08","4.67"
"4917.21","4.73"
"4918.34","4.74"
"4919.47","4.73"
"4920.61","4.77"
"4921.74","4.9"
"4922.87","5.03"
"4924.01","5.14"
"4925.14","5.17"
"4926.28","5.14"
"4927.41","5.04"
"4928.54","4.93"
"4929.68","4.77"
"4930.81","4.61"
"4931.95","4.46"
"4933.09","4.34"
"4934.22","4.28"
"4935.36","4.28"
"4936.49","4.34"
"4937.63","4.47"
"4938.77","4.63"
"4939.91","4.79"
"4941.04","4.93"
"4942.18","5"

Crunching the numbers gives 5.17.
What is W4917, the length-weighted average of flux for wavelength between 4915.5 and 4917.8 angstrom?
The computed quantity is 4.71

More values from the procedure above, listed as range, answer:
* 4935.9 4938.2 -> 4.41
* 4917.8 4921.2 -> 4.75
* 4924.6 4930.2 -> 5.01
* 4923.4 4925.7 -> 5.15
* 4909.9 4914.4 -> 4.46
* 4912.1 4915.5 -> 4.5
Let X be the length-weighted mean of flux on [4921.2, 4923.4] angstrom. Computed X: 4.97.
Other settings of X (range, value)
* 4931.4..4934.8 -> 4.36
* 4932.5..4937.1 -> 4.31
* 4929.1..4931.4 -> 4.68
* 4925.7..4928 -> 5.1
